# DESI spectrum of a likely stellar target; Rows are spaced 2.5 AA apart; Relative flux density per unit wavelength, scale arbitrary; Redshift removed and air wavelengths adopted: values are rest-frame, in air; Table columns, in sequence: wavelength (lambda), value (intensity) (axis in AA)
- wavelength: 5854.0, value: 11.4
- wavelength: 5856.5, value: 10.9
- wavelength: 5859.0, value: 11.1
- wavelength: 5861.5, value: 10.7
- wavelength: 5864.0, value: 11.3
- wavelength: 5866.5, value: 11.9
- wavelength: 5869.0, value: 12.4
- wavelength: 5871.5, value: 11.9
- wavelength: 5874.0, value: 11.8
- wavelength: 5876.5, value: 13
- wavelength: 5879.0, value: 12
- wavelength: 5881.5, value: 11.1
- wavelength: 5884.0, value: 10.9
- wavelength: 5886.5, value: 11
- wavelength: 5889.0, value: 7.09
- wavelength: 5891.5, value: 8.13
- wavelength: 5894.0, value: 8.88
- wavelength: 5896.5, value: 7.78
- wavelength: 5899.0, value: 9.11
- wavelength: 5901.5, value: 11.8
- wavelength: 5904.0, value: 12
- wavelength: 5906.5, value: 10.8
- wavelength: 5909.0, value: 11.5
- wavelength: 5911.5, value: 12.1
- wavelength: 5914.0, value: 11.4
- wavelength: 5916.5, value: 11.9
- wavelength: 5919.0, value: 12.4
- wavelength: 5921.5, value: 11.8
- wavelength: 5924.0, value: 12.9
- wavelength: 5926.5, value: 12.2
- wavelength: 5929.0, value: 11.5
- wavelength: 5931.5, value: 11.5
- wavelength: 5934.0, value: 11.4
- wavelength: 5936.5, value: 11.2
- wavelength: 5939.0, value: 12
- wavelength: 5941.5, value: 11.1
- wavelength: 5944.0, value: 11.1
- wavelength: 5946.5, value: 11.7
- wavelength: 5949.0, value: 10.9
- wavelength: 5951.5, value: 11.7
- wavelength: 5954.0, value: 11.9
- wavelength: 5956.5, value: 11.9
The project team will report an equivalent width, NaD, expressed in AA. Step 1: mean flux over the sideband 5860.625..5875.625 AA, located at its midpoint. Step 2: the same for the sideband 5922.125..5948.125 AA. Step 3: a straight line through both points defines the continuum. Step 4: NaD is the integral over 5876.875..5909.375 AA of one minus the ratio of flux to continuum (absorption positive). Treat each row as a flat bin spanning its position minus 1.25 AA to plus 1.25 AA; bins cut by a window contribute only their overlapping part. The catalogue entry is 4.16 AA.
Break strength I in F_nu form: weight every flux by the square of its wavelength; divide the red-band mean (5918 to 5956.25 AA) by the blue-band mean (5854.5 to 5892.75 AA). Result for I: 1.08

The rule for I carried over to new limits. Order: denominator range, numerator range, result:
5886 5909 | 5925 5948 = 1.21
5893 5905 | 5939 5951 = 1.16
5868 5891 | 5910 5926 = 1.10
